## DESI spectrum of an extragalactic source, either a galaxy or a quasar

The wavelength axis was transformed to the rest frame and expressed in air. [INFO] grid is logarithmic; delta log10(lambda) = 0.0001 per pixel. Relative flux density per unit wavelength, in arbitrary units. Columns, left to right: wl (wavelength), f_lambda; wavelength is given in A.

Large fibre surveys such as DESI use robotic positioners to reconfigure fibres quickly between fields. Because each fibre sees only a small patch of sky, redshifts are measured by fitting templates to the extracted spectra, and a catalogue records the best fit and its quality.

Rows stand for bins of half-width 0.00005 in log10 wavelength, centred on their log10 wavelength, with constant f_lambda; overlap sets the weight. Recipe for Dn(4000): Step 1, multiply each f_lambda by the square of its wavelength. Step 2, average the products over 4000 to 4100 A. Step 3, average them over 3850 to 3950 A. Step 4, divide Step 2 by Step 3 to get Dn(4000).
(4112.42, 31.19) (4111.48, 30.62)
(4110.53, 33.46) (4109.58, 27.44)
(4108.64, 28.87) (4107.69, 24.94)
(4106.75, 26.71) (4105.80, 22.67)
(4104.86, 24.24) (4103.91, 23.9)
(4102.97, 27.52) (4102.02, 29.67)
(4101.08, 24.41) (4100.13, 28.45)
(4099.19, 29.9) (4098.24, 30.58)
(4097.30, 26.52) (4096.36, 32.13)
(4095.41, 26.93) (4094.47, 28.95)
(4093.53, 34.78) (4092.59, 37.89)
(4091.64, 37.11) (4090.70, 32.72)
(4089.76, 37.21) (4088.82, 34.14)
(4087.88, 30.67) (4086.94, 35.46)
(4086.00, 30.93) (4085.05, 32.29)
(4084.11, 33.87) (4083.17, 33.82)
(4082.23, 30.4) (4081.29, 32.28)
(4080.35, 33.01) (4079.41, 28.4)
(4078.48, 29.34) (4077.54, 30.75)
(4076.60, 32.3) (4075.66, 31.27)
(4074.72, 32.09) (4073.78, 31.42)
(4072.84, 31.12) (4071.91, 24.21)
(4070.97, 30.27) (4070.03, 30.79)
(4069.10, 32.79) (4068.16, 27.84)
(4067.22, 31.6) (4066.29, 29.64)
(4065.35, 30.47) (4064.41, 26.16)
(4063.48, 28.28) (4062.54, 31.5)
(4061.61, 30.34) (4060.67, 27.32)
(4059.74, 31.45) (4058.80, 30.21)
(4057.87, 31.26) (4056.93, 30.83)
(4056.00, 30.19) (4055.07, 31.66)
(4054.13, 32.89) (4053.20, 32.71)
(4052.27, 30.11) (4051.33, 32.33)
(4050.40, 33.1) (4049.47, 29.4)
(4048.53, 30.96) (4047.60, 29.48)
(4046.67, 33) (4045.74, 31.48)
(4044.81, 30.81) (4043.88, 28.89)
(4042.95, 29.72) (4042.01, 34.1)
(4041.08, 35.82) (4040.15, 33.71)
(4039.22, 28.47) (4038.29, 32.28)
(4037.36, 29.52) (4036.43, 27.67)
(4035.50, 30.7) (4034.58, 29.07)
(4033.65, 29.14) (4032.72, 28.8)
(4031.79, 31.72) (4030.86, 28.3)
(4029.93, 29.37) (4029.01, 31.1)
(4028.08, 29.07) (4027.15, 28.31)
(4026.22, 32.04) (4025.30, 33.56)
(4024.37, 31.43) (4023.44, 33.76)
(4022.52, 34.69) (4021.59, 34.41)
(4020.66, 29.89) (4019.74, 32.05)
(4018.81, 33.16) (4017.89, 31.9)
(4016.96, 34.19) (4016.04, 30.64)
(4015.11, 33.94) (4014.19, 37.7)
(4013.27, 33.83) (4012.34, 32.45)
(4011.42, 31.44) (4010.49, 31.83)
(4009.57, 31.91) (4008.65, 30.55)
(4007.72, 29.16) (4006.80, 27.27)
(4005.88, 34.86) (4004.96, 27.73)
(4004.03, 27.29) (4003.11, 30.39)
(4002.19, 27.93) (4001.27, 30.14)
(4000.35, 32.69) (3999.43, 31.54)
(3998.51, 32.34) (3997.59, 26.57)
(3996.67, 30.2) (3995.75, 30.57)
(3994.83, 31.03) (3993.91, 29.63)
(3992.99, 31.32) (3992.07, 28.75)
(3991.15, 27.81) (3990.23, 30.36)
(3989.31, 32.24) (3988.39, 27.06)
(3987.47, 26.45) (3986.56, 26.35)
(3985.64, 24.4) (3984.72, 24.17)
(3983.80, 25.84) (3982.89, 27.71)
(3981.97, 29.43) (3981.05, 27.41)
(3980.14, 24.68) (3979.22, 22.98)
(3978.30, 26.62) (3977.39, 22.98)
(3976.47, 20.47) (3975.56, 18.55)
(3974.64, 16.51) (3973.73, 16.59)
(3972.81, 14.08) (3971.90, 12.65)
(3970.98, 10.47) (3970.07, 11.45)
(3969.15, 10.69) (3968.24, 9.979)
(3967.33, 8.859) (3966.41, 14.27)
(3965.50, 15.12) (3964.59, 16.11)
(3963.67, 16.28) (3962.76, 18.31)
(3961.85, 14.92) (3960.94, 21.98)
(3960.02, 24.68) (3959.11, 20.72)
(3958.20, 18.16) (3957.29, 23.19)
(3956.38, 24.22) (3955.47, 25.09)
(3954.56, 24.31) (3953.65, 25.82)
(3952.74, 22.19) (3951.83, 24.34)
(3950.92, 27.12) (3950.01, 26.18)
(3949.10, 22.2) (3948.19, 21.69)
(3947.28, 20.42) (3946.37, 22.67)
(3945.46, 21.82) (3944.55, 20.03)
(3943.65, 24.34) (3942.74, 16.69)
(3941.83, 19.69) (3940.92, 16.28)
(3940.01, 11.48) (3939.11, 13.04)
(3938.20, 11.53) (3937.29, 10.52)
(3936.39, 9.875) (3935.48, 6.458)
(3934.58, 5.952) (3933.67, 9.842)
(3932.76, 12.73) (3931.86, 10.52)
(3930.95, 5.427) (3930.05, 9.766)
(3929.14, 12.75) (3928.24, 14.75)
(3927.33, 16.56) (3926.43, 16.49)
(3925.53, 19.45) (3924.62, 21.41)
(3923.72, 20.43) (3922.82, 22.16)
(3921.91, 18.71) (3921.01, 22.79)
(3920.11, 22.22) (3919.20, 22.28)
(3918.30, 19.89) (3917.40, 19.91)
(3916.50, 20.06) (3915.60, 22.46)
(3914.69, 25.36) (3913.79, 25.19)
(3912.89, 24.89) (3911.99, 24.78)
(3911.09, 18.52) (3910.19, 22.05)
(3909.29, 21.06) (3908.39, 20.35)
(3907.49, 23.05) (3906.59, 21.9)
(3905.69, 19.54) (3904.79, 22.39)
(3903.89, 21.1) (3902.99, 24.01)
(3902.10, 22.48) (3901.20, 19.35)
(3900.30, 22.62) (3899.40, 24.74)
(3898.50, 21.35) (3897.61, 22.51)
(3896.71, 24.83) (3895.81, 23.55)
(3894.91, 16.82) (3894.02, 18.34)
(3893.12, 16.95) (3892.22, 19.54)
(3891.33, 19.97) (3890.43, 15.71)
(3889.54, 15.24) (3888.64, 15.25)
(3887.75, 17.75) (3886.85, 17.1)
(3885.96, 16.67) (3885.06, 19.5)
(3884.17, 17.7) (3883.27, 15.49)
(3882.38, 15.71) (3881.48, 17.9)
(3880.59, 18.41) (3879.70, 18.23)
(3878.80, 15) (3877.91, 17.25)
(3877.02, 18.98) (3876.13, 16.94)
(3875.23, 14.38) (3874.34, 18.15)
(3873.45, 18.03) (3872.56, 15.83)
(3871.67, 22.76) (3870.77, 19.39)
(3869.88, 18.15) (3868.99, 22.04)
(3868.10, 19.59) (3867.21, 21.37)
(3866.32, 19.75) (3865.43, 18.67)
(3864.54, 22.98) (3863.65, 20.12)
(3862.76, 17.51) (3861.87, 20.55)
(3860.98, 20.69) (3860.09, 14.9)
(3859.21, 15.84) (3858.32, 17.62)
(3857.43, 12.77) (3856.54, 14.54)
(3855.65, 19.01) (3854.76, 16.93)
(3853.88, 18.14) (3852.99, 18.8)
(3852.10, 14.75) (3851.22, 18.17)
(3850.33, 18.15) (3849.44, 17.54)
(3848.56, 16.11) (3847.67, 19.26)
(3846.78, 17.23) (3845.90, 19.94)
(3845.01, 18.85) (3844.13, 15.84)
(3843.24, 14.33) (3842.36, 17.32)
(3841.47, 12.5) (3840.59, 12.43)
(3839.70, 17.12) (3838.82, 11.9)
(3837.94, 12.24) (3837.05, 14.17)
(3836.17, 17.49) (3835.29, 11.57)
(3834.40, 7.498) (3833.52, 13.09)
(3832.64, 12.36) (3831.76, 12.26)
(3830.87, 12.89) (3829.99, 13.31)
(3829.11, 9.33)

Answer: 1.83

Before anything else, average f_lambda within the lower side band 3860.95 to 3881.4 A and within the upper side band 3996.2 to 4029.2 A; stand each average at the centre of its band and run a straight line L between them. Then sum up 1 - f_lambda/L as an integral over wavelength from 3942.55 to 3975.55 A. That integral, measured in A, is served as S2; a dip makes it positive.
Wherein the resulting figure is 9.3 A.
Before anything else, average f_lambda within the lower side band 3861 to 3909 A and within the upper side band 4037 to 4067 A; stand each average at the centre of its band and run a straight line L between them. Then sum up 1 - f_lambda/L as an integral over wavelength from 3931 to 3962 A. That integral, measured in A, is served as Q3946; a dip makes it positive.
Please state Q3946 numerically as 6.9 A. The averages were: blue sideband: 19.3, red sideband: 30.9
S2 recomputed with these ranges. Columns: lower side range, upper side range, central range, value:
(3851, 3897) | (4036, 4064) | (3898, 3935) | 3.0 A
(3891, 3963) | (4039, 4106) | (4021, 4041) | -2.4 A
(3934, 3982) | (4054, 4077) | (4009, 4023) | -4.6 A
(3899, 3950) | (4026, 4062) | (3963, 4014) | 0.8 A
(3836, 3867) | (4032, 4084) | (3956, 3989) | 6.9 A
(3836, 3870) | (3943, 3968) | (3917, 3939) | 5.3 A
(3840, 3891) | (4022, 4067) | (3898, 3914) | -1.3 A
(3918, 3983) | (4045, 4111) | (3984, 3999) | -4.4 A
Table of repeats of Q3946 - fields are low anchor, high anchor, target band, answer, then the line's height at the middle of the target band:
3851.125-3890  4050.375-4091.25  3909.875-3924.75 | -0.7 A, 20.9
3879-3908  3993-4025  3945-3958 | 1.0 A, 25.5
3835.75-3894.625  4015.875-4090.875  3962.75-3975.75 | 5.8 A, 25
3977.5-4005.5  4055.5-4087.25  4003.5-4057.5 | -3.4 A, 29.5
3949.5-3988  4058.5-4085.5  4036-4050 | -1.7 A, 27.7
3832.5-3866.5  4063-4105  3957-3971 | 4.4 A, 23.4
